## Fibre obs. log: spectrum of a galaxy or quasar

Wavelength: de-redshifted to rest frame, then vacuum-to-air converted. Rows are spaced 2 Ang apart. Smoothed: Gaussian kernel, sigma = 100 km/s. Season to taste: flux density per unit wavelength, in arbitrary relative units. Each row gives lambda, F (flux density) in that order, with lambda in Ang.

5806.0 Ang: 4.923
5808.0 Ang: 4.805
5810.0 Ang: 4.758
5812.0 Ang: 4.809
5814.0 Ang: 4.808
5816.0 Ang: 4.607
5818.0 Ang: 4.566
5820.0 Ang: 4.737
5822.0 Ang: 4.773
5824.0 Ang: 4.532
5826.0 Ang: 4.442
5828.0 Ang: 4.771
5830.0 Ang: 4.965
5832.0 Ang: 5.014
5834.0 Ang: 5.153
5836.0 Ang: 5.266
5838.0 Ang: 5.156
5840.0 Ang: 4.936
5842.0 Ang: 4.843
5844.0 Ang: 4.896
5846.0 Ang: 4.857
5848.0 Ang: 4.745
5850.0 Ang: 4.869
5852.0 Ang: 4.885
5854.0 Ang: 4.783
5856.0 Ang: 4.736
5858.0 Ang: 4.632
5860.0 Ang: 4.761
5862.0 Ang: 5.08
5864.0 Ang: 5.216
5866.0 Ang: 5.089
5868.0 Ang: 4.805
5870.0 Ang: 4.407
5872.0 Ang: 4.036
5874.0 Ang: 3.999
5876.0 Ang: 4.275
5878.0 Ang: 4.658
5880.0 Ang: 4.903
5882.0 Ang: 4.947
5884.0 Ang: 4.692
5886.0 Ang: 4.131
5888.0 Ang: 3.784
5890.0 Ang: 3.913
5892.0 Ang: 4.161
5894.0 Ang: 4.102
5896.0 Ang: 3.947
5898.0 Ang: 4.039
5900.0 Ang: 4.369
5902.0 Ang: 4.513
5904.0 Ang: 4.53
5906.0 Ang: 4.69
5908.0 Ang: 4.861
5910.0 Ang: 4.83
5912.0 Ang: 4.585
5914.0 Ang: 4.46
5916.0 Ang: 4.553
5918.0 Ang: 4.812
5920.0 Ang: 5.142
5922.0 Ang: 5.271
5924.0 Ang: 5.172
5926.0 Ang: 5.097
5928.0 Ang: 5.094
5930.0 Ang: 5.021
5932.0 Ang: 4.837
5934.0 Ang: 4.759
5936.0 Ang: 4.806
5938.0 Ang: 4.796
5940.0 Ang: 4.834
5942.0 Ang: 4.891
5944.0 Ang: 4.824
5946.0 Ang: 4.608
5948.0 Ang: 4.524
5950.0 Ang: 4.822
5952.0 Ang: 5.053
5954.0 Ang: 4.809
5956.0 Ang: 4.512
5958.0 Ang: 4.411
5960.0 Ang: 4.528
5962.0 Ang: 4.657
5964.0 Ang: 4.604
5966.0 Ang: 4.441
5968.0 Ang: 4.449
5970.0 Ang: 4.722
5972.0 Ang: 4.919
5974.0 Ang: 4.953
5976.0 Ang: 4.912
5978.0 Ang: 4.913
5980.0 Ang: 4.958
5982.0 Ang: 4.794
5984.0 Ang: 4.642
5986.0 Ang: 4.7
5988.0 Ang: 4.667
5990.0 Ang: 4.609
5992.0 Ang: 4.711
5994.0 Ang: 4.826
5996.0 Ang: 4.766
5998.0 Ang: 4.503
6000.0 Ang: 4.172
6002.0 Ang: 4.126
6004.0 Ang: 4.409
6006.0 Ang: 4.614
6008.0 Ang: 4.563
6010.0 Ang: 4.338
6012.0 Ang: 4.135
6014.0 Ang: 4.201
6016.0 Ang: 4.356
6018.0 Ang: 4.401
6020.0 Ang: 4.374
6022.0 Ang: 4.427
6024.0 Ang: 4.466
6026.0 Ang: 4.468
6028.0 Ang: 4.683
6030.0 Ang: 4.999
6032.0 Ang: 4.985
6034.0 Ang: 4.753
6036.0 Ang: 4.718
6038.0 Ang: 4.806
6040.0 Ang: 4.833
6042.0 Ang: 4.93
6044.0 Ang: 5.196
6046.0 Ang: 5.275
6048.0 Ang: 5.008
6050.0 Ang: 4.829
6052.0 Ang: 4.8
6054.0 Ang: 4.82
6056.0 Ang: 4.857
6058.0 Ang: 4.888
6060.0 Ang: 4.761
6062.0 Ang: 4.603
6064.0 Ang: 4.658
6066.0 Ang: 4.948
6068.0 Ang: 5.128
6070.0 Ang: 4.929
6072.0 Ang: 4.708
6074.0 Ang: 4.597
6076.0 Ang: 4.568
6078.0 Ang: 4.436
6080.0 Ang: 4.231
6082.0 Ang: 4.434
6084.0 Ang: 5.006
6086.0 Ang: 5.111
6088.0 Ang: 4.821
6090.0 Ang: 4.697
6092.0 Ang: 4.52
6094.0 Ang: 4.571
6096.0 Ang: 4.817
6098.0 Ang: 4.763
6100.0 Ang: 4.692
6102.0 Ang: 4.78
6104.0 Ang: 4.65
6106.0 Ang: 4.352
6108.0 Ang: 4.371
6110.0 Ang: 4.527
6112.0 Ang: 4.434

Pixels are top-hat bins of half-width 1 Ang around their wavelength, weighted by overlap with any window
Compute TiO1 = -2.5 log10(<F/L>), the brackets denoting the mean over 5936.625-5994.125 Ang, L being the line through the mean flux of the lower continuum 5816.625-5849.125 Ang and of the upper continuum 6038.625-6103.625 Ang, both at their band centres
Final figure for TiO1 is 0.02 mag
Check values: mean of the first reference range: 4.85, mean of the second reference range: 4.79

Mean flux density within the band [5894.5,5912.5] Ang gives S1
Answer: 4.47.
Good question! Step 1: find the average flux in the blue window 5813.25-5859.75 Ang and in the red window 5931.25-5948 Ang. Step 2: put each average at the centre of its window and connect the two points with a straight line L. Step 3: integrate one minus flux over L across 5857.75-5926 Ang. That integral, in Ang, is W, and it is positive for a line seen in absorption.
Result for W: 3.2 Ang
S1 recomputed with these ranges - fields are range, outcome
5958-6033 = 4.59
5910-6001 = 4.76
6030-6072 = 4.88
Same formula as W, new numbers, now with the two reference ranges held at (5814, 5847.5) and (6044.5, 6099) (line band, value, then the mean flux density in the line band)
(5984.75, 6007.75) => 1.1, 4.56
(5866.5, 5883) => 1.1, 4.52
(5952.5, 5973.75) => 0.8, 4.63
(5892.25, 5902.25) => 1.4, 4.17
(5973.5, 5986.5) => -0.1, 4.84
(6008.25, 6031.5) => 1.6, 4.46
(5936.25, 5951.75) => 0.1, 4.77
